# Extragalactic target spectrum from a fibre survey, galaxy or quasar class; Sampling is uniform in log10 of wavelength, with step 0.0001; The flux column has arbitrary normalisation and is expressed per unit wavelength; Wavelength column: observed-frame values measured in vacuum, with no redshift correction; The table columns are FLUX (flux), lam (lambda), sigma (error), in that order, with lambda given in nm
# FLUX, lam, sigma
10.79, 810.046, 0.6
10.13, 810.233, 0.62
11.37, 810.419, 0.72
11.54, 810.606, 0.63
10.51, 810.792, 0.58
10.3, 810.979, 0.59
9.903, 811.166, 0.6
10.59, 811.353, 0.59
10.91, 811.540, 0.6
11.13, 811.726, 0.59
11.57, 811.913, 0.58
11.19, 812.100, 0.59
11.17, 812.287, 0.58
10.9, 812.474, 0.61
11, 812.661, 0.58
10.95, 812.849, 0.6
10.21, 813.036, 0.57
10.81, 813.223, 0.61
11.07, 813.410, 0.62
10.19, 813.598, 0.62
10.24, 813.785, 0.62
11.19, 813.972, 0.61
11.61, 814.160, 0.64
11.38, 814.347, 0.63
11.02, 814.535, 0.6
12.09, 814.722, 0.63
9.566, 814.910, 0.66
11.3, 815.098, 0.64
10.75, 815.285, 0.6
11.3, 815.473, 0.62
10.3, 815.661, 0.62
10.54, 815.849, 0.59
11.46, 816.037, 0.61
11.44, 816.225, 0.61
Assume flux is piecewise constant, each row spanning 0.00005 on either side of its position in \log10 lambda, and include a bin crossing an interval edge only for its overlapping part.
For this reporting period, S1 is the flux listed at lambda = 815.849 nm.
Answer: 10.54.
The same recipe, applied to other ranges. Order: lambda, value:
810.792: 10.51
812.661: 11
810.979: 10.3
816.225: 11.44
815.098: 11.3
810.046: 10.79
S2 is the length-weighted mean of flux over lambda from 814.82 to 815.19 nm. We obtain 10.4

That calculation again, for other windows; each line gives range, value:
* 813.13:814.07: 10.7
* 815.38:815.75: 10.8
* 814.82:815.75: 10.6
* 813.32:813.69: 10.6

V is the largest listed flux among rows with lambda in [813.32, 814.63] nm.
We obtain 11.61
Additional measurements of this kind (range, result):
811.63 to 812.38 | 11.57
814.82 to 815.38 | 11.3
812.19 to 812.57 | 11.17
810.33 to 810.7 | 11.54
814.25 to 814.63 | 11.38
